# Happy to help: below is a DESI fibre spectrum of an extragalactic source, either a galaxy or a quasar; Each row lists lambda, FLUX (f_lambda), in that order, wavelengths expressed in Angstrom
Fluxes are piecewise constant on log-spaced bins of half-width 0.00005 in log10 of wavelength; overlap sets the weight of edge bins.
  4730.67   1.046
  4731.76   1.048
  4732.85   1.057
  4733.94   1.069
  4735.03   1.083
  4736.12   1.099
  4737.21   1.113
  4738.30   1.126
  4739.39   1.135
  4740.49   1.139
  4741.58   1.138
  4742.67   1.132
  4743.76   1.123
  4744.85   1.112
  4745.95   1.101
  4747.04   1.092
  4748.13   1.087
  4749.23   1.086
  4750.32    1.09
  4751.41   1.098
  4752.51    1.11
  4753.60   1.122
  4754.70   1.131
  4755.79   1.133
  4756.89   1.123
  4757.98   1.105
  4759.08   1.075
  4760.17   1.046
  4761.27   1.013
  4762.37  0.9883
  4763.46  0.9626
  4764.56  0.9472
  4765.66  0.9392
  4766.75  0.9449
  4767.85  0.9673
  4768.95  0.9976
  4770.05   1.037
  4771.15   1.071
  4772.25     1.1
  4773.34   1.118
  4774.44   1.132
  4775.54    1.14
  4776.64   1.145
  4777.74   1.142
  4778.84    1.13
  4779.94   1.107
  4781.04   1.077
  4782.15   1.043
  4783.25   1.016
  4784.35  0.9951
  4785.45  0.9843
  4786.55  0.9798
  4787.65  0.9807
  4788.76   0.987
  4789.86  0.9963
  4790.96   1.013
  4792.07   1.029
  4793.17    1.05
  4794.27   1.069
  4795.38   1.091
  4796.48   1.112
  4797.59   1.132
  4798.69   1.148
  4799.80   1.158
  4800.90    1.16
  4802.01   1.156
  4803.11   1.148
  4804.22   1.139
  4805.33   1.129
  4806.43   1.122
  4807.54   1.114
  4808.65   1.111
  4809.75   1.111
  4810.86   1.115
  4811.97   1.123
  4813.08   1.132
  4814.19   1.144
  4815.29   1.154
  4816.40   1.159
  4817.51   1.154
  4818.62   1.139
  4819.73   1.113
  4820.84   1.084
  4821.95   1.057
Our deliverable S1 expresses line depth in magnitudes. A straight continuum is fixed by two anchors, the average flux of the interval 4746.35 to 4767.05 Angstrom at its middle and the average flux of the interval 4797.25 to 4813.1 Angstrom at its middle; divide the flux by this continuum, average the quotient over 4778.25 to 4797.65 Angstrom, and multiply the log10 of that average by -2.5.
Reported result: 0.066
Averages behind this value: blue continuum 1.06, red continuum 1.13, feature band 1.04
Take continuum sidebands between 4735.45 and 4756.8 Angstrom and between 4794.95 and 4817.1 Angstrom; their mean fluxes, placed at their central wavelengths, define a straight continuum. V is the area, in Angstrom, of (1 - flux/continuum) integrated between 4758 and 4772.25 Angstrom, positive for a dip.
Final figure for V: 1.4 Angstrom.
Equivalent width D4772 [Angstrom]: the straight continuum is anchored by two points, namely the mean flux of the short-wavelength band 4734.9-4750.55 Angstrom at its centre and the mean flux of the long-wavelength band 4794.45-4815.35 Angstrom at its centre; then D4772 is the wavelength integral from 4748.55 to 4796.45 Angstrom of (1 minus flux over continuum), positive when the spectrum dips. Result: 2.8 Angstrom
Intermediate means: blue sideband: 1.11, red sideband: 1.13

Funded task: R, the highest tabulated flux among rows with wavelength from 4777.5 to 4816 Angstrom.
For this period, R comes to 1.16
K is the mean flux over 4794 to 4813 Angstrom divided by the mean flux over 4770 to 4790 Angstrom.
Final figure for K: 1.1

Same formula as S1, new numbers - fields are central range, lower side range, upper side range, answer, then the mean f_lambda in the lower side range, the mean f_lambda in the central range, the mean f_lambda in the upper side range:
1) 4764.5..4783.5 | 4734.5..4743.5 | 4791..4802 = 0.048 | 1.12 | 1.06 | 1.1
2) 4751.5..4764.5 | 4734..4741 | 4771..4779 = 0.049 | 1.11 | 1.07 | 1.13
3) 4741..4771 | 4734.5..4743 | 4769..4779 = 0.050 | 1.12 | 1.06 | 1.11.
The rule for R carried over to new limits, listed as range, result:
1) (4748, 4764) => 1.133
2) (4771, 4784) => 1.145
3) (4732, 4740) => 1.135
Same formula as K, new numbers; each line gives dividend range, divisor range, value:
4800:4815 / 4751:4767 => 1.08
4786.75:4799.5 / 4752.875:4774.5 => 1.01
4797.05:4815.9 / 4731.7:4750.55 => 1.03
